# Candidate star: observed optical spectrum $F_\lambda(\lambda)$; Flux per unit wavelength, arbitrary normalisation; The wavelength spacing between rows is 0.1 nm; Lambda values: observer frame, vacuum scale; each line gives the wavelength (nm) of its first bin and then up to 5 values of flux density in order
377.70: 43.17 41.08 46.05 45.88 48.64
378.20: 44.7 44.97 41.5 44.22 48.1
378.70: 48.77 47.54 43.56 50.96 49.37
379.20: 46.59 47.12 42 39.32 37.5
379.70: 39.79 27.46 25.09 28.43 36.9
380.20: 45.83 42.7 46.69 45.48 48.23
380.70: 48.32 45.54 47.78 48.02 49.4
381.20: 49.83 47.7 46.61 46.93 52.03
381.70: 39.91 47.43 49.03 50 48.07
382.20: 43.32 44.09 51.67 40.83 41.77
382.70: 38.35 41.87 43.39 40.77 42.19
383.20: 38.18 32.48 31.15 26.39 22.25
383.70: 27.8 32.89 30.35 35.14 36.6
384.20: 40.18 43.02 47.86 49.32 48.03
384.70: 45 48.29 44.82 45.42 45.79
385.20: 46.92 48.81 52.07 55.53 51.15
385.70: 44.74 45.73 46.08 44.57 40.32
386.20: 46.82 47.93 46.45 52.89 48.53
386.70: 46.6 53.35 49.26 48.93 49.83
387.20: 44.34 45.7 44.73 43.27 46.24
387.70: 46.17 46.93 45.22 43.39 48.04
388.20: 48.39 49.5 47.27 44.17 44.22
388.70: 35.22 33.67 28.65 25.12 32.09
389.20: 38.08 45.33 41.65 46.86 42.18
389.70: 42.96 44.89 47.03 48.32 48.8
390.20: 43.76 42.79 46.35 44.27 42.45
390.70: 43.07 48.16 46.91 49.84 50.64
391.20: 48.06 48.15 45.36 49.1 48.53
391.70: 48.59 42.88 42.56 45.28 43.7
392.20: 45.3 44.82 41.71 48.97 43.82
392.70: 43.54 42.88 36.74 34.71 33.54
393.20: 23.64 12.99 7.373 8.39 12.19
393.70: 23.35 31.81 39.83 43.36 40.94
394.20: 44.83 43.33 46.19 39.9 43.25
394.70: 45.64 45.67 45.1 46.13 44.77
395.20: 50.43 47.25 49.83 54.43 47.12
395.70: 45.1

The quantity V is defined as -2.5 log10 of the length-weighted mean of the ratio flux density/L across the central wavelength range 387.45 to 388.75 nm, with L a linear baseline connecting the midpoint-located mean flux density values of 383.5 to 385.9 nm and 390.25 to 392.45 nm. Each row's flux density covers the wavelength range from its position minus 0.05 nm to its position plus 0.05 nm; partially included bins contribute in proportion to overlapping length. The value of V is -0.02 mag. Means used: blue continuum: 42.7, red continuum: 45.8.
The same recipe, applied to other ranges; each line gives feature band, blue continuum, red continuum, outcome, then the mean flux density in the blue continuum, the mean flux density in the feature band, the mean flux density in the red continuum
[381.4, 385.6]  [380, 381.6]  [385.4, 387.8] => 0.10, 46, 42.5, 47.4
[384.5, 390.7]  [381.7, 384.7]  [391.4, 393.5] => -0.15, 40.2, 45.1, 38.5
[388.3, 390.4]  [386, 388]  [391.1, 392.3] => 0.13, 46.9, 41.5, 46.3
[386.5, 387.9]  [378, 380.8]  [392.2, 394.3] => -0.25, 43.1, 47.4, 33.5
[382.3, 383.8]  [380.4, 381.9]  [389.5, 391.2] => 0.26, 47.4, 37.2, 45.9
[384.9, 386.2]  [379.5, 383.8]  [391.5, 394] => -0.19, 41.5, 47.2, 35.7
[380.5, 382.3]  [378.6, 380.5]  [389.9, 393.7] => -0.14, 41.7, 47.4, 40.4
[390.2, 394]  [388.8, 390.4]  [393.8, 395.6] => 0.09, 41.2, 39.4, 45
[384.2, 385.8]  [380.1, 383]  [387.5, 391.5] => -0.06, 45.9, 47.5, 43.9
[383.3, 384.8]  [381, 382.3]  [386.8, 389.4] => 0.23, 47.4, 37.1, 43.1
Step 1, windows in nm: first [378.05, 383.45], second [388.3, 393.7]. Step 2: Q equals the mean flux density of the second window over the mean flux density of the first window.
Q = 0.92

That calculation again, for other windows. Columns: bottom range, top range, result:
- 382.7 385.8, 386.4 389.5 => 1.06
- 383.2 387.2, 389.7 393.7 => 0.93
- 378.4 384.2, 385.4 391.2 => 1.08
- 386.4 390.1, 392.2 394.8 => 0.80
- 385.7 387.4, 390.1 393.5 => 0.88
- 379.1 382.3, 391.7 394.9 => 0.85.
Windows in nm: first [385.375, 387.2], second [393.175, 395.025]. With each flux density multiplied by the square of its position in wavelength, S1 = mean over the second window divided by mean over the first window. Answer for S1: 0.73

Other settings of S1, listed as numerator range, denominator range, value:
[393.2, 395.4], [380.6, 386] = 0.88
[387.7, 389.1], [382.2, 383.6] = 1.09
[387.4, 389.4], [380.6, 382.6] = 0.92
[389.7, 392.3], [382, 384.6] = 1.22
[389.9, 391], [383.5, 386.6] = 1.08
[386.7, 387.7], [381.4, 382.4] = 1.03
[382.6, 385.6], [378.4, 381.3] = 0.96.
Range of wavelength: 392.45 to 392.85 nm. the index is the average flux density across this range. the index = 44.8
